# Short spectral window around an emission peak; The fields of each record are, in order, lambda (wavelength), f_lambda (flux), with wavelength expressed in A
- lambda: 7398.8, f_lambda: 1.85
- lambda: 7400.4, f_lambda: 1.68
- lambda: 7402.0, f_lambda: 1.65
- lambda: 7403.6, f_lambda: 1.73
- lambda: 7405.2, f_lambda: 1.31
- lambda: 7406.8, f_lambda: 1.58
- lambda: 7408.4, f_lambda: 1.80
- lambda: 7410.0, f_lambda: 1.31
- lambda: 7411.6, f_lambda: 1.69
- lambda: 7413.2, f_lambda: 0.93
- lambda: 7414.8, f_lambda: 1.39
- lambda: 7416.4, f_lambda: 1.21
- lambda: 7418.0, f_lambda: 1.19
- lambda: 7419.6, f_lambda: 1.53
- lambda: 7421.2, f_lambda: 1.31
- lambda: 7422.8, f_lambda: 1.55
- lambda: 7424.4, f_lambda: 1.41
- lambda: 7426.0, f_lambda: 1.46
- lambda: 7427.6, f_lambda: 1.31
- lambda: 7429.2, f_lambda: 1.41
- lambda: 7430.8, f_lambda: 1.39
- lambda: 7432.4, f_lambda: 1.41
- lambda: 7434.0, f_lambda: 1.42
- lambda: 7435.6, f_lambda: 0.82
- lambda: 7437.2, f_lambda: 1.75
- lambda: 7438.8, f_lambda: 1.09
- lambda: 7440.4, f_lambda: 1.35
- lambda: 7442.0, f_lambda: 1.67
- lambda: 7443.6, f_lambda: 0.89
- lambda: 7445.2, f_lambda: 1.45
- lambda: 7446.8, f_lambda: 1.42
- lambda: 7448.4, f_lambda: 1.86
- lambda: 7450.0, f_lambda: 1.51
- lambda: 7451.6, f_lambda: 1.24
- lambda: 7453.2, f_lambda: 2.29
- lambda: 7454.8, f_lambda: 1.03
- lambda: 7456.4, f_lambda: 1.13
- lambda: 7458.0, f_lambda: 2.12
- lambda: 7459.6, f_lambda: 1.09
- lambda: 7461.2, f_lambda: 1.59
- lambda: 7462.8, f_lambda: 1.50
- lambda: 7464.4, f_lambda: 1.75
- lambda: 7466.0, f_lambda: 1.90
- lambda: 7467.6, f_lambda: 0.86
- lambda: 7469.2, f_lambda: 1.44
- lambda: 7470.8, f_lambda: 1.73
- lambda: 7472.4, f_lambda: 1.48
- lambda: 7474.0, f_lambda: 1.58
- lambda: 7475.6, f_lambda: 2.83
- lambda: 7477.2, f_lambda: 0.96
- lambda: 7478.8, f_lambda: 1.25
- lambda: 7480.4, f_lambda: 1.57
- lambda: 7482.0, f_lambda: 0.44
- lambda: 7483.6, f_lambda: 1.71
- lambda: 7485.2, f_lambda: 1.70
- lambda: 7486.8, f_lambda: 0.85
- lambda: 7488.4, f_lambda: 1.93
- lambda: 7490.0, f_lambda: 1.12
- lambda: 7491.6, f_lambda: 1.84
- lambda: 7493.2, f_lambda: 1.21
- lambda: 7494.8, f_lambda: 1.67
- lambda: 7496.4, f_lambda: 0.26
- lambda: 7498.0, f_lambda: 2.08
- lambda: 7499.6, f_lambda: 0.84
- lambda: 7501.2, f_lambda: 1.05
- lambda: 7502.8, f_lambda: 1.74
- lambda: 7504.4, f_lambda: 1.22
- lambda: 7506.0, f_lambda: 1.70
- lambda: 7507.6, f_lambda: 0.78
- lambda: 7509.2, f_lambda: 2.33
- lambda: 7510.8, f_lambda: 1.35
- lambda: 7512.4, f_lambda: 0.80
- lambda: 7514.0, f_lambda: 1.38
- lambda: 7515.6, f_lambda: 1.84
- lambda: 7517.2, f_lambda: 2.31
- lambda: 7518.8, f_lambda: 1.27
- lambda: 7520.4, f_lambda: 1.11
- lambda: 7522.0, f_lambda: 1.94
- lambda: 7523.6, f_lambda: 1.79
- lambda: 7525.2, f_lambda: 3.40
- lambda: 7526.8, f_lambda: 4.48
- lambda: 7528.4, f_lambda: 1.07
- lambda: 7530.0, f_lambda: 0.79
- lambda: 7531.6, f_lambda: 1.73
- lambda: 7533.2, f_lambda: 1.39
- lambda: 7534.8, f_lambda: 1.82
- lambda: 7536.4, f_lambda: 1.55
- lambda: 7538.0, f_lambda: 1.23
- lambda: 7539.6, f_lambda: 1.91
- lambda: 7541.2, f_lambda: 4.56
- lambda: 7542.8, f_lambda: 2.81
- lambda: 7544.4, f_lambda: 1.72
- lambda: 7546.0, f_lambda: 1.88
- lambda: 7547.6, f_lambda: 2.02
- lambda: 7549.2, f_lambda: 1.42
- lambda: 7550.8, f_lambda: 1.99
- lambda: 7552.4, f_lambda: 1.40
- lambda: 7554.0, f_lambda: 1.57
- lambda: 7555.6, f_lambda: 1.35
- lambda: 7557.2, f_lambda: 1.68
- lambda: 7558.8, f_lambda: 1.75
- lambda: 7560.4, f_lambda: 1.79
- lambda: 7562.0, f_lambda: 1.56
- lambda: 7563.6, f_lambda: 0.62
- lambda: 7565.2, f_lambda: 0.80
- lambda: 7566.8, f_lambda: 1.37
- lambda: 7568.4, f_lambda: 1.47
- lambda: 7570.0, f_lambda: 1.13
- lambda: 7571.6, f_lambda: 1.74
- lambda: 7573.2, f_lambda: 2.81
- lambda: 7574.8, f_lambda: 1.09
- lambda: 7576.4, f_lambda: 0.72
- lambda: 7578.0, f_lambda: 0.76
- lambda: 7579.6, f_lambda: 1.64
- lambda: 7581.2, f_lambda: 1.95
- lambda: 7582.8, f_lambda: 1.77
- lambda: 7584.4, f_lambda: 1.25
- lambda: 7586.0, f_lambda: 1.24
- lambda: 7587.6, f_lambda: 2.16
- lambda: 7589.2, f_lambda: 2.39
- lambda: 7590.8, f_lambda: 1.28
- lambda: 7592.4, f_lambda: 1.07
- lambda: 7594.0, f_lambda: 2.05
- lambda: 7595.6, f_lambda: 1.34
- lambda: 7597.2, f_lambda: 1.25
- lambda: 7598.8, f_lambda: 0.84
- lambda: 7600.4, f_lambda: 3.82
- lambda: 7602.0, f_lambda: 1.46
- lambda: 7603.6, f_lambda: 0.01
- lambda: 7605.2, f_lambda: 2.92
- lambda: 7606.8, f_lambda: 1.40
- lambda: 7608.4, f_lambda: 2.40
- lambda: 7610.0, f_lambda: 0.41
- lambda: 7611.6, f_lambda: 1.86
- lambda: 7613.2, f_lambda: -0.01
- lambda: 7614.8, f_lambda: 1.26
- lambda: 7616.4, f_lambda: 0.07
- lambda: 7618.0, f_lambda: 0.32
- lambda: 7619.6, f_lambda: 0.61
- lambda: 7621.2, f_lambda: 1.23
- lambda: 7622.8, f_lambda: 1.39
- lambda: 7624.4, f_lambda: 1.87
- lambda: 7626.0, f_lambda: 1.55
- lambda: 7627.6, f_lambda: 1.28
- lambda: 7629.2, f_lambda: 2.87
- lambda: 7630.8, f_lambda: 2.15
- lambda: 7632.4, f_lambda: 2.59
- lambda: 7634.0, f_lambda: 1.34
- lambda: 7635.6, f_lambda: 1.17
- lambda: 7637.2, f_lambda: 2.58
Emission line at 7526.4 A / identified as [S II] 6716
